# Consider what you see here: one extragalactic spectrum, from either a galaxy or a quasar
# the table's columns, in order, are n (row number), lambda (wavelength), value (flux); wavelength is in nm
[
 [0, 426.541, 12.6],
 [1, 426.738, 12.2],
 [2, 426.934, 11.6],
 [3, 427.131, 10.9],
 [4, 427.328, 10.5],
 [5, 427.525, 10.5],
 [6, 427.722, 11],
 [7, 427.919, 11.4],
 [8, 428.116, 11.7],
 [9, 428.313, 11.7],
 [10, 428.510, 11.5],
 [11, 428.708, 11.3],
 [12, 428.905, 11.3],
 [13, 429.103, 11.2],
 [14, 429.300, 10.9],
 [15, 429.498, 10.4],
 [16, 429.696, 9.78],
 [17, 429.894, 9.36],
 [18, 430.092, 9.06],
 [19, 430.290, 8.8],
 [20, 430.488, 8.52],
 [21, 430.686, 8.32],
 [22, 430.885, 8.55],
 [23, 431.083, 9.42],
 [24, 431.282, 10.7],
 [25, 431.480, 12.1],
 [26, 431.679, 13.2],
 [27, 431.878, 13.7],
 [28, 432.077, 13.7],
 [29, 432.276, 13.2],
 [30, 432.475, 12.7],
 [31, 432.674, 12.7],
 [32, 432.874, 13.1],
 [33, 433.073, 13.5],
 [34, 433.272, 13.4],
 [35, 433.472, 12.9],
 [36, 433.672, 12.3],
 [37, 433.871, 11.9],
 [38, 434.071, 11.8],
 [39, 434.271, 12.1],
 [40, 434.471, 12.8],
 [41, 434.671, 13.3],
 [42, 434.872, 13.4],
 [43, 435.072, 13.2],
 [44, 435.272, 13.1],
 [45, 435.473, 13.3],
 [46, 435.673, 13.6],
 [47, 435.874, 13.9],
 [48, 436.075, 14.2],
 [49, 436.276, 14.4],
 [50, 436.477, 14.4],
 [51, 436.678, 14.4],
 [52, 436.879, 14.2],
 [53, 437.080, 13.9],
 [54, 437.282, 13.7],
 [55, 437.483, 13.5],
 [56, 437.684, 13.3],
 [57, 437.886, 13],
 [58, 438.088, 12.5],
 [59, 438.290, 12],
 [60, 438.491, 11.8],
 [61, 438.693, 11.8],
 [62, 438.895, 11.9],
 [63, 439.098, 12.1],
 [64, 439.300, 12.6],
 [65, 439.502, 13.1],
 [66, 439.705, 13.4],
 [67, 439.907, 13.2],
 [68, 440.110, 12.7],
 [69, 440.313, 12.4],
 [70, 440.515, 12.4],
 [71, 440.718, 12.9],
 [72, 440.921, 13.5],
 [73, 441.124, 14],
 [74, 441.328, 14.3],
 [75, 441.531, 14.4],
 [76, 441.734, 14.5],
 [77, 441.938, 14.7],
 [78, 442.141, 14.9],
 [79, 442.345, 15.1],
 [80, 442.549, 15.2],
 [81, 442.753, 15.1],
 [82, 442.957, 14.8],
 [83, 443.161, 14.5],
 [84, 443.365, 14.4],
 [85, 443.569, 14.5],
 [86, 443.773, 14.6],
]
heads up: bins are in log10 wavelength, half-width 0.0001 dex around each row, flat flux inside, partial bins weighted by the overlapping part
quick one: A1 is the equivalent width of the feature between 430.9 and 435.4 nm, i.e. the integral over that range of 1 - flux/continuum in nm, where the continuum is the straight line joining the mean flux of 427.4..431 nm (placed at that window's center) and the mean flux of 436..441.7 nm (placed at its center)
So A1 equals -0.42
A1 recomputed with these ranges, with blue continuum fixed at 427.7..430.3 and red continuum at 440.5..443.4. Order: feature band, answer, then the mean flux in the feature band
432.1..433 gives -0.10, 13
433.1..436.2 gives -0.18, 13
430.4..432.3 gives 0.06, 11.1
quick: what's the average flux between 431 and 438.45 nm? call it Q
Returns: 13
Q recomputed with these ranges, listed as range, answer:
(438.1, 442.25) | 13.1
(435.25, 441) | 13.1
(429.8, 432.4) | 10.7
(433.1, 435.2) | 12.7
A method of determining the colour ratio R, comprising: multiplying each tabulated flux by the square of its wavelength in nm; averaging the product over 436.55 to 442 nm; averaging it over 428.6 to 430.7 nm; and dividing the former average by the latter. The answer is 1.38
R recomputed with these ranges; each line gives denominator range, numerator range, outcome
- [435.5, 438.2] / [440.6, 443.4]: 1.08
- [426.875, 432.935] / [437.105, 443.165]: 1.28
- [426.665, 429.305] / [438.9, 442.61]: 1.28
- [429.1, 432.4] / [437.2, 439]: 1.22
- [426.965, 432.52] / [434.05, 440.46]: 1.24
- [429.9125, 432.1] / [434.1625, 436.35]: 1.31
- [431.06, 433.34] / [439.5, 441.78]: 1.09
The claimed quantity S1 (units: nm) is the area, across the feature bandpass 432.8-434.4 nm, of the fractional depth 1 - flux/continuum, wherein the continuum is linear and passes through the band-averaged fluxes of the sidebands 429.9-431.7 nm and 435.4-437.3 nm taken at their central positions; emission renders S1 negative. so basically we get -0.10 nm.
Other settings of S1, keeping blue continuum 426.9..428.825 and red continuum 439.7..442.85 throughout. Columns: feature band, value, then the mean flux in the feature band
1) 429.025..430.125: 0.13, 10.2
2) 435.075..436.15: -0.07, 13.6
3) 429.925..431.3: 0.33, 8.97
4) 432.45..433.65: -0.08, 13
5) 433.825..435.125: -0.01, 12.6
